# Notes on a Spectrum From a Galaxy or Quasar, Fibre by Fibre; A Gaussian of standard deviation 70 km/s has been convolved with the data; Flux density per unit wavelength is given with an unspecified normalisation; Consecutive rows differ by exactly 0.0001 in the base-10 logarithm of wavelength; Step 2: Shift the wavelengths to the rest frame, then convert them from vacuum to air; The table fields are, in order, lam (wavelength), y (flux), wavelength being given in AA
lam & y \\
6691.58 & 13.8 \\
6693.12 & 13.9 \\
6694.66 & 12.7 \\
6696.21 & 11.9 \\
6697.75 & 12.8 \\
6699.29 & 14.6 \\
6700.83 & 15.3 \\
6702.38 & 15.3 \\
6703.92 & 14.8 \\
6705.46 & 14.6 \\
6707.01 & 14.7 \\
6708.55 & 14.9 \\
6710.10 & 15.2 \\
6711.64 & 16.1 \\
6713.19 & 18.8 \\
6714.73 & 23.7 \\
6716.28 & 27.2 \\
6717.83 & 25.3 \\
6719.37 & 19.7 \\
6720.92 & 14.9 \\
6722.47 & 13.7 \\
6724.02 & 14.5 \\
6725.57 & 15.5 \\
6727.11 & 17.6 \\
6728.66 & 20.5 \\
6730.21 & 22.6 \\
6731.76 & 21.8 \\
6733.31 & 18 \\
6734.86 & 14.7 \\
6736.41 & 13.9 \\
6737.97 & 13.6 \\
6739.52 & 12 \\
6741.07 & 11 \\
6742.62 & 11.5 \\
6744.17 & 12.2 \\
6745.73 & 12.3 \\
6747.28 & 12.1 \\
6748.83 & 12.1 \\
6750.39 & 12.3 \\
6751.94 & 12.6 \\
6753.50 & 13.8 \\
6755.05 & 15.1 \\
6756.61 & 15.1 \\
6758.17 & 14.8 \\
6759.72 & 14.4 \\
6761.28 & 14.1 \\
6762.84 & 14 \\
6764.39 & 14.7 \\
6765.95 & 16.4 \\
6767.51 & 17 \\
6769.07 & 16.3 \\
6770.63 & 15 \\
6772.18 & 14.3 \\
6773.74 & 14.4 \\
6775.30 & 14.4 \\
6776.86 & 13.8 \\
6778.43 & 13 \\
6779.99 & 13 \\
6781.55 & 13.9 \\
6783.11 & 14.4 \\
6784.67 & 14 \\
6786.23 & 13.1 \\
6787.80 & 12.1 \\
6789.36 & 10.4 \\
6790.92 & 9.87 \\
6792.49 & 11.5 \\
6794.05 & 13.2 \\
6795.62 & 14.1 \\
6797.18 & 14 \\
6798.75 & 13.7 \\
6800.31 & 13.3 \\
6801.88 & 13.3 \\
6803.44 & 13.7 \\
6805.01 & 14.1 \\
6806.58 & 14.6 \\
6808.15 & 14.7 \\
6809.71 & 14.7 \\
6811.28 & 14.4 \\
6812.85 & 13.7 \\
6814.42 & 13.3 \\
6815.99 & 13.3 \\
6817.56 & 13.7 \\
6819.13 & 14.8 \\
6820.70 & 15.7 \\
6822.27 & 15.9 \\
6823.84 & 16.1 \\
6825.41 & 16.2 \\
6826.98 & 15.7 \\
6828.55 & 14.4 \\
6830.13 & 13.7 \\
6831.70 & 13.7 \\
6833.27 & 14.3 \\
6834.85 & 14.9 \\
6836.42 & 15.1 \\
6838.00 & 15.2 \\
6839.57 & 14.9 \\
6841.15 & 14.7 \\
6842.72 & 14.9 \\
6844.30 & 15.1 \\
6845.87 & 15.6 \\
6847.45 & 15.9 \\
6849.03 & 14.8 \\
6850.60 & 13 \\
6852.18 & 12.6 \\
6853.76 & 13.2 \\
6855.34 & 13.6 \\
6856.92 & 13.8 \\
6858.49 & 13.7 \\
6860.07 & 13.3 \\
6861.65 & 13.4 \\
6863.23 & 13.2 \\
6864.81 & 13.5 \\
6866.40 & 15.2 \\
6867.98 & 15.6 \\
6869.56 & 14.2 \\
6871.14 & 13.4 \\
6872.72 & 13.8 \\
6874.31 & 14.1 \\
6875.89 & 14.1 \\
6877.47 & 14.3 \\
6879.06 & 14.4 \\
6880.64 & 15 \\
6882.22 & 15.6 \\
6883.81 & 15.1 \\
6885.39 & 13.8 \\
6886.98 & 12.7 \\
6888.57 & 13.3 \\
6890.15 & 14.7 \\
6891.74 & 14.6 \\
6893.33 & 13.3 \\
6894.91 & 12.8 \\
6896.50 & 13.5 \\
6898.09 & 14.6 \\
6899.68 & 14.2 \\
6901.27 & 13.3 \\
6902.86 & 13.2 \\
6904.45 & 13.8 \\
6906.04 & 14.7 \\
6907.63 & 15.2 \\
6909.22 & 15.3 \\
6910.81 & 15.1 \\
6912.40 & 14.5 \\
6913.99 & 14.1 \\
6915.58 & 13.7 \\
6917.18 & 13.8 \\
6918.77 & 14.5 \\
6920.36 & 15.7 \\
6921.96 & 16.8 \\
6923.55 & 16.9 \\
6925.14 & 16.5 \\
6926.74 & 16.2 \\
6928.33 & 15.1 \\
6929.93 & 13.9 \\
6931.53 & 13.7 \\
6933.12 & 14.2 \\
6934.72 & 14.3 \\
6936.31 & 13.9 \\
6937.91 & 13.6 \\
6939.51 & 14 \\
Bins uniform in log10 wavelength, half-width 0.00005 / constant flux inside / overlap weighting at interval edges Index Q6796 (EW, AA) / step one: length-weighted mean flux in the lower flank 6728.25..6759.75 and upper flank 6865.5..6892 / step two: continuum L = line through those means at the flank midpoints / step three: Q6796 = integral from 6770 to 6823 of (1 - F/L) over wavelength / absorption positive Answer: 2.8 AA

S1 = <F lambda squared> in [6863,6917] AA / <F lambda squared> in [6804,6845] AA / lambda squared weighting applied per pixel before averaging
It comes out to 1.0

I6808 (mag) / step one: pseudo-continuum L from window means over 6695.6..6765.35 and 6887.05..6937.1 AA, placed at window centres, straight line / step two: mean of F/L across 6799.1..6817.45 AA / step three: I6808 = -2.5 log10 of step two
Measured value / 0.09 mag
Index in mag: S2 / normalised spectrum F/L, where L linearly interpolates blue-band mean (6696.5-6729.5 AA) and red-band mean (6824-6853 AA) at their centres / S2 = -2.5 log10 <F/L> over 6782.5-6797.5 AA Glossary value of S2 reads 0.23 mag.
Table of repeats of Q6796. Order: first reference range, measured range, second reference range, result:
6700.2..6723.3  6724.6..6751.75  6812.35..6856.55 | 3.4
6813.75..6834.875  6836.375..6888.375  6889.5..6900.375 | 0.2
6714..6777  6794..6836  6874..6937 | 2.2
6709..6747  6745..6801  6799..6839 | 7.1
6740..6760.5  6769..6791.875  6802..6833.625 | 0.5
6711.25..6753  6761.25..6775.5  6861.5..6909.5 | 0.6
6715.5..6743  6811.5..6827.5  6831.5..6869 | 0.2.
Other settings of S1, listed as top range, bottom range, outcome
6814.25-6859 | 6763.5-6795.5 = 1.08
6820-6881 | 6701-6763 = 0.95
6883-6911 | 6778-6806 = 1.11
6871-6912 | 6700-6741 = 0.87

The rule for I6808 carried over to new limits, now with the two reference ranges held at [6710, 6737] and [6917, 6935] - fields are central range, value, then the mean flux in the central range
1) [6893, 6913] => 0.11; 14.1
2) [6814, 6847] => 0.14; 14.8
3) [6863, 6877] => 0.14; 14.2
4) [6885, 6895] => 0.16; 13.6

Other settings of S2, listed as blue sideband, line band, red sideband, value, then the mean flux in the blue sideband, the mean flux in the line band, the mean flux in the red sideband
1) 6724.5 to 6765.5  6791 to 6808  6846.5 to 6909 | 0.078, 14.7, 13.4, 14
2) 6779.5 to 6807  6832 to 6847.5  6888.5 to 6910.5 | -0.110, 13.1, 15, 14.1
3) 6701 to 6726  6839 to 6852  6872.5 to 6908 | 0.012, 17.4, 14.8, 14.1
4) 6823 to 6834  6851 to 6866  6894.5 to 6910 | 0.090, 14.9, 13.4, 14.1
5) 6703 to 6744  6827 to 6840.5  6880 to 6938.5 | 0.062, 16.9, 14.6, 14.5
